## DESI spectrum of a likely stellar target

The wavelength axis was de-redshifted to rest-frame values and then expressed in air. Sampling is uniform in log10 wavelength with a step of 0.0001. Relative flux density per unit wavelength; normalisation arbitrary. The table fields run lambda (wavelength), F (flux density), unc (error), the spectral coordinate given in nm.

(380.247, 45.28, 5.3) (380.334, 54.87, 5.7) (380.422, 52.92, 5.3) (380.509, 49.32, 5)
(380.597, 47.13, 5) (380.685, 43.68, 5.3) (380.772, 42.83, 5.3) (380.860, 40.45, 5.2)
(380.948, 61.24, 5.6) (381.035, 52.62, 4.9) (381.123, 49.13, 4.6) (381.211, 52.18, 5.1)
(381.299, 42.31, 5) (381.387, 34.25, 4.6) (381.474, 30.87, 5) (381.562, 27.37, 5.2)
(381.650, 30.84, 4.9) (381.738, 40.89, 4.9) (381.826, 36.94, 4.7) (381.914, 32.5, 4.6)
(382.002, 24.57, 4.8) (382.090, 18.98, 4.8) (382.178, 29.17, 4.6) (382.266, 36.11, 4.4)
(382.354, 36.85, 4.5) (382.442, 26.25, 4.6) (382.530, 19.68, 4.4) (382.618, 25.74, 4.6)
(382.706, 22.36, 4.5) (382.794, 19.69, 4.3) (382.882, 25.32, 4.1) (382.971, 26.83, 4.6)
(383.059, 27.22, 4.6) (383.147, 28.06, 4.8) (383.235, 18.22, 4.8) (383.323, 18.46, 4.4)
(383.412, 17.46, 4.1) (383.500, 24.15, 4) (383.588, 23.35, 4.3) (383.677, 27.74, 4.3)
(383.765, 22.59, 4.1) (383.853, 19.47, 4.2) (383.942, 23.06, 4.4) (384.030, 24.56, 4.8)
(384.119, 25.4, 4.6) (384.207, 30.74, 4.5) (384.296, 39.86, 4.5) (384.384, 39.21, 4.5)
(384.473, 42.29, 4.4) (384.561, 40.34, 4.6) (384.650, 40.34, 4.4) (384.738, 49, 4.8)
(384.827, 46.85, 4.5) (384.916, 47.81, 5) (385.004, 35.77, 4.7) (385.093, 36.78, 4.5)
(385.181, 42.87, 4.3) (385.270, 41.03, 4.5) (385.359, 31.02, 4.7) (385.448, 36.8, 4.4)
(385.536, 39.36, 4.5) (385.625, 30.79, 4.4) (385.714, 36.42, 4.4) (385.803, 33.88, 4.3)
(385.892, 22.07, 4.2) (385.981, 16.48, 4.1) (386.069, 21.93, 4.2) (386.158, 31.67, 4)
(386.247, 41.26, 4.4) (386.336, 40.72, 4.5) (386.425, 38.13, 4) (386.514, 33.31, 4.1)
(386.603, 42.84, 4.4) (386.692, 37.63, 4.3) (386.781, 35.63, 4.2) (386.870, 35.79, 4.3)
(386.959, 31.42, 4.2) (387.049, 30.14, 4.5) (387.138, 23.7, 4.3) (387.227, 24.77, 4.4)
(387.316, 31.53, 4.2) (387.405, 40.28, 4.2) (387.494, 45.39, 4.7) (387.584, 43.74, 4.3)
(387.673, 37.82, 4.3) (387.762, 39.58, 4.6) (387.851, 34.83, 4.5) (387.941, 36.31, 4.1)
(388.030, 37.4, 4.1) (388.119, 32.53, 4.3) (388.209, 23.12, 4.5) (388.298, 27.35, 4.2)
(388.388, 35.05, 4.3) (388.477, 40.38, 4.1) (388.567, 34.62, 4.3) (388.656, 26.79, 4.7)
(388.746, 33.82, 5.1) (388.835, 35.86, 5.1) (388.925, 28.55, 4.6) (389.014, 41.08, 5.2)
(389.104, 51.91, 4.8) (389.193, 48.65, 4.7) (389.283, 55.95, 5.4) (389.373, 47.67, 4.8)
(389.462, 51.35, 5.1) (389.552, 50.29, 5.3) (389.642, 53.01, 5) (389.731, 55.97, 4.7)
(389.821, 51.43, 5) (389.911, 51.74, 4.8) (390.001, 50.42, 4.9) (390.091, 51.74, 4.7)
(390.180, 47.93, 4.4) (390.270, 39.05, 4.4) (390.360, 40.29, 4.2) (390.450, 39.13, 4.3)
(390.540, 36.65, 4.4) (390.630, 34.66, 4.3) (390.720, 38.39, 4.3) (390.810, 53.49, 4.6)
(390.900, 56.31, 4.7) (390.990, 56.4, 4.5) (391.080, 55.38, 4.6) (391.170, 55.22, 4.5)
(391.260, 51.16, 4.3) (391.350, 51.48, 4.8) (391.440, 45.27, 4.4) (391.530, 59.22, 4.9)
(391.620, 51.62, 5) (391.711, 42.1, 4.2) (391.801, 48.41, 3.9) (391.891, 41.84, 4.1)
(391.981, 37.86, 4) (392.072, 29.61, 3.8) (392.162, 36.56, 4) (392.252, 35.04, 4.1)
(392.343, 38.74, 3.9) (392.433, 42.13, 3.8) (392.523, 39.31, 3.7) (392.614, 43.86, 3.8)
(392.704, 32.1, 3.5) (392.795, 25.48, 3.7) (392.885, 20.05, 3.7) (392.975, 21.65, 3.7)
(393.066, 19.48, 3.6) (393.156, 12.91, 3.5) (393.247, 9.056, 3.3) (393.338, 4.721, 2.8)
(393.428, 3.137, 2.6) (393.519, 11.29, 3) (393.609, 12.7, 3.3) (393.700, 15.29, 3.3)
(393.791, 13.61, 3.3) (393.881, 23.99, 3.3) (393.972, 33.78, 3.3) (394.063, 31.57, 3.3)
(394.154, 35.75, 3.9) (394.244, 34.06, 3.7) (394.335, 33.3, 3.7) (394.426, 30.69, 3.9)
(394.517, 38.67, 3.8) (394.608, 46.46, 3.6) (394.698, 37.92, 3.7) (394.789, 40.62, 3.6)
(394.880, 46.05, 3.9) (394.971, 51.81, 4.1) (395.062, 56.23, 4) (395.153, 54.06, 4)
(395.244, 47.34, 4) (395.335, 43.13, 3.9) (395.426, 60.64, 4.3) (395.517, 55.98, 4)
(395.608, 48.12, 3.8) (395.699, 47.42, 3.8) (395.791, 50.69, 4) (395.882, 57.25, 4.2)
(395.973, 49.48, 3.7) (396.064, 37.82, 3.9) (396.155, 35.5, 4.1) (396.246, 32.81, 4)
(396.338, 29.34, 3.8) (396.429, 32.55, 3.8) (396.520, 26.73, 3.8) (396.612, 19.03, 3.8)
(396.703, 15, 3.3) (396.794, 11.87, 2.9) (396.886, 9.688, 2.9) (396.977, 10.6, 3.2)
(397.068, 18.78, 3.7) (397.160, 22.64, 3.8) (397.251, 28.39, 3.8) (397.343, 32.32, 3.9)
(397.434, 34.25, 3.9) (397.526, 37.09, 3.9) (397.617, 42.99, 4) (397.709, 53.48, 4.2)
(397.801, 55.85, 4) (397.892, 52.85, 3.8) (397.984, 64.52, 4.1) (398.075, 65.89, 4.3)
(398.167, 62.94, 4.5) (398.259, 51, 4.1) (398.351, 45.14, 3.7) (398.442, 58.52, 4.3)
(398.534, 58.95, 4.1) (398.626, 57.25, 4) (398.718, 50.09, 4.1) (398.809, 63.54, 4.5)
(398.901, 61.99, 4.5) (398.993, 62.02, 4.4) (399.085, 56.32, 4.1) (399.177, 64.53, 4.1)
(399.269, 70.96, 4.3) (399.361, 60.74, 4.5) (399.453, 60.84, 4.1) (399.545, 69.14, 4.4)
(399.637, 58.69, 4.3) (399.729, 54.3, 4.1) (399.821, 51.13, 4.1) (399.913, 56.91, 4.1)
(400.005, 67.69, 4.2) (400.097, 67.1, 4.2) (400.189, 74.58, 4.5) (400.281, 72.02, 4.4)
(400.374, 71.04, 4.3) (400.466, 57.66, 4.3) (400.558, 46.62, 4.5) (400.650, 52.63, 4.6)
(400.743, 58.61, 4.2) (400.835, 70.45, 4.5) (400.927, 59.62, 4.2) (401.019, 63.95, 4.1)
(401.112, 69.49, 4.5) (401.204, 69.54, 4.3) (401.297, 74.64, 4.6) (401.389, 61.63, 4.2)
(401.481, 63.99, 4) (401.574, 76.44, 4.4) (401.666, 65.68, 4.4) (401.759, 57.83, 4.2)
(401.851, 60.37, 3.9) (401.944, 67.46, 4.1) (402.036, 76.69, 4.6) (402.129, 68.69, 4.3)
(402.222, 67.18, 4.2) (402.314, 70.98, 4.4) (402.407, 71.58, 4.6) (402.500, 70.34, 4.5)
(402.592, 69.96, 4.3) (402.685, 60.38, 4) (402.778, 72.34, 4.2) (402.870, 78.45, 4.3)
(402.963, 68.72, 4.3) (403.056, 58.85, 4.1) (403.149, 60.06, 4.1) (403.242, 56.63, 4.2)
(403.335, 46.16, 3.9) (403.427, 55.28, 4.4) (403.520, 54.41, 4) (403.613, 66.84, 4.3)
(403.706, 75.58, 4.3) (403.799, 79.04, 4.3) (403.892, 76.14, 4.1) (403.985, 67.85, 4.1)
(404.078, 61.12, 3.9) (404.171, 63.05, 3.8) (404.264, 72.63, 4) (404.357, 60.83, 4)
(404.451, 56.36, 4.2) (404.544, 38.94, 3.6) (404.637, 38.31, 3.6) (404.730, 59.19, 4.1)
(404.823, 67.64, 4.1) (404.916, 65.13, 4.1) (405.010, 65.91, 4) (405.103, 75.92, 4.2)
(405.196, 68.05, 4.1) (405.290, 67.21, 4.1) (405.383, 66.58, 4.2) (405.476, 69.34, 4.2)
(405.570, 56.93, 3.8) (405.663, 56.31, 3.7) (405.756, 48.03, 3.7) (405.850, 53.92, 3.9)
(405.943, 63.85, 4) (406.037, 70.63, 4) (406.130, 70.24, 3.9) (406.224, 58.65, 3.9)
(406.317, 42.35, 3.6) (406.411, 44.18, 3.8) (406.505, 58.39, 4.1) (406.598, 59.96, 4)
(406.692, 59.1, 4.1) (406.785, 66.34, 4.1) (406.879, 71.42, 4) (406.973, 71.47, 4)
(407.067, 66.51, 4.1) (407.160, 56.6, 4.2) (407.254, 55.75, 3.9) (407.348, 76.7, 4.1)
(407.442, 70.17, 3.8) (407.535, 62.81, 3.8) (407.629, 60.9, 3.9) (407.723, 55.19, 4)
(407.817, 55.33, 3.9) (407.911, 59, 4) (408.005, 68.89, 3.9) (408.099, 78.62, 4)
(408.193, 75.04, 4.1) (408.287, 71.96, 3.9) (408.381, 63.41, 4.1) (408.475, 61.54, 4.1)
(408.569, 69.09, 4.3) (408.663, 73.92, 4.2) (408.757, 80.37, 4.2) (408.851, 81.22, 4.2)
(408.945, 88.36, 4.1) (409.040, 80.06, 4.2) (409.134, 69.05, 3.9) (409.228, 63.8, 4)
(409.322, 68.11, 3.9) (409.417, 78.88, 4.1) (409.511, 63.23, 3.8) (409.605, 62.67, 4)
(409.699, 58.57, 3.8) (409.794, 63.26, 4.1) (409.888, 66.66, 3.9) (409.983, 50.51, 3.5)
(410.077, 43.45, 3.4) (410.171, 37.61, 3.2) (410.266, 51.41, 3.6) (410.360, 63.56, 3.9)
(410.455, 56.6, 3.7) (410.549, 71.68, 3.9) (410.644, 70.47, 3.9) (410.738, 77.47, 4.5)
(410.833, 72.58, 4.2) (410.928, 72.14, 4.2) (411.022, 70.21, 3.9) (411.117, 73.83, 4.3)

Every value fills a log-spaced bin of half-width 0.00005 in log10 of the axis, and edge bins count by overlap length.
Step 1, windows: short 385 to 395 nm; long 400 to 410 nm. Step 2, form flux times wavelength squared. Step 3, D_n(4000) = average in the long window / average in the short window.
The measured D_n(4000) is 1.9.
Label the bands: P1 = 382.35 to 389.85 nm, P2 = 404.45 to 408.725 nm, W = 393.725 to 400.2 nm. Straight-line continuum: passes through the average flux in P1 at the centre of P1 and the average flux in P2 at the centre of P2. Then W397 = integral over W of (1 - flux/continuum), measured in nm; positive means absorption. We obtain 0.588 nm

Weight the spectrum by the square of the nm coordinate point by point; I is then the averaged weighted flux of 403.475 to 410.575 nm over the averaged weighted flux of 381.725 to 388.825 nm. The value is 2.21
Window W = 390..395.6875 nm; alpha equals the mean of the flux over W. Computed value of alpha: 38.1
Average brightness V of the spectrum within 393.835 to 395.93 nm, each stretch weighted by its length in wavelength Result 43.7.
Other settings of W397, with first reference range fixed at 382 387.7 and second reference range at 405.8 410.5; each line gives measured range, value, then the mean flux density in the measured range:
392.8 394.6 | 0.91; 22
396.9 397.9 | 0.31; 33.9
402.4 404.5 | -0.28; 65.2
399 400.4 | -0.30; 63.6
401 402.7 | -0.39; 67.9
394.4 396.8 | 0.26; 41.4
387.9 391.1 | -0.39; 43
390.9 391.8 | -0.25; 52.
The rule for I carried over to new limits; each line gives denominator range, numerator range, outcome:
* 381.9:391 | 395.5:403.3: 1.64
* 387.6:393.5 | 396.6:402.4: 1.48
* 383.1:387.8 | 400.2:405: 2.11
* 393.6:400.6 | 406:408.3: 1.45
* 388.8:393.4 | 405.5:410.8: 1.69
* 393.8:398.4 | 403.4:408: 1.65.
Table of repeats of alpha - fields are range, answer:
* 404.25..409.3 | 64.2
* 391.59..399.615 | 39.5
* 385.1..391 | 38.8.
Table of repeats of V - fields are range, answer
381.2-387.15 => 31.8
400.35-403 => 66.3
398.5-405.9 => 63.4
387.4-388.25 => 37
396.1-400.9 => 49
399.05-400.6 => 62.5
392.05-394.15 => 24.3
